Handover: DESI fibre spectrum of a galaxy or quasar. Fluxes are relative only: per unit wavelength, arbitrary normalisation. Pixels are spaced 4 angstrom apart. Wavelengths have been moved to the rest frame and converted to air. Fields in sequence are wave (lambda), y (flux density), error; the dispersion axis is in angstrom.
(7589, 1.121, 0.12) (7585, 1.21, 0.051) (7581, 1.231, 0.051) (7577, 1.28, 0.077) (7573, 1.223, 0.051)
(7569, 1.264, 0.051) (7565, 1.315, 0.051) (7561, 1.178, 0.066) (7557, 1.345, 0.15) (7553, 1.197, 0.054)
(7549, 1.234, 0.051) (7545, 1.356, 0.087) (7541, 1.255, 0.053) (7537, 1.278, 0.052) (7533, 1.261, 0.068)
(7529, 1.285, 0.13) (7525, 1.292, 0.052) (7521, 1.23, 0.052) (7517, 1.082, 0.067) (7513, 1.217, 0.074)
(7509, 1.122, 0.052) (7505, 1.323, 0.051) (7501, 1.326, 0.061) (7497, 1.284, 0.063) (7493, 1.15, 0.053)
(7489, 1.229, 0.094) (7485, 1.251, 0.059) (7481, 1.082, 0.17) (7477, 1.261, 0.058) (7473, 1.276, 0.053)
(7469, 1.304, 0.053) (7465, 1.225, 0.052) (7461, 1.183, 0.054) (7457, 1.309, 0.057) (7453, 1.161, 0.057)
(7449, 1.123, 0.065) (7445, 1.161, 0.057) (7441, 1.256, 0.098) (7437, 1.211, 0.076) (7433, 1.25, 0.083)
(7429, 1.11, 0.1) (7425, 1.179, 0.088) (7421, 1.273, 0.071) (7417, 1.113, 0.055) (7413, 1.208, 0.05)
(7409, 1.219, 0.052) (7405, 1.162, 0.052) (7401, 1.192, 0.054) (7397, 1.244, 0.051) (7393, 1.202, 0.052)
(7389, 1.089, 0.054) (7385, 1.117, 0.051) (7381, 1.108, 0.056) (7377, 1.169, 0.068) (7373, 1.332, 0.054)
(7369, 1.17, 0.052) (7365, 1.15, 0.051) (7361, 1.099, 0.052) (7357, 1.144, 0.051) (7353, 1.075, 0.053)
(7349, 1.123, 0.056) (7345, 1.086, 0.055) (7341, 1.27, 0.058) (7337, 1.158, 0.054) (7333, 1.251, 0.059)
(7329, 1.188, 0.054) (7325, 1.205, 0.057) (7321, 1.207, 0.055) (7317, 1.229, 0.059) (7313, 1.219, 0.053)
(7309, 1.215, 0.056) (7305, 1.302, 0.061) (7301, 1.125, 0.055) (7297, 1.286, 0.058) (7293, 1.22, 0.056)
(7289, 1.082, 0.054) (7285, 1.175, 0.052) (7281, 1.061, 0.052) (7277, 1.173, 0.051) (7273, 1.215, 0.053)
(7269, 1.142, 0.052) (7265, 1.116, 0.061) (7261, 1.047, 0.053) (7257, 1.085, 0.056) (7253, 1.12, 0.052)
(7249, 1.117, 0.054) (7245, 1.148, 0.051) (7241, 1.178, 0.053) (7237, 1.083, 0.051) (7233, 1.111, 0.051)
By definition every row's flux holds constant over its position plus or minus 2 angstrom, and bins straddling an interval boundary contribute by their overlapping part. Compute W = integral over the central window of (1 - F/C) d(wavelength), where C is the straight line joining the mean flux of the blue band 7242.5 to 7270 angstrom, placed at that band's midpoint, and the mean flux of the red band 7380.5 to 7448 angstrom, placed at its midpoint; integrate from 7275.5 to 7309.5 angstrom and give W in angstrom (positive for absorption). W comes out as -1.61 angstrom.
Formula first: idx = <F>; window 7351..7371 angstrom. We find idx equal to 1.13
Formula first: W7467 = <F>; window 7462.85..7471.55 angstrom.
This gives 1.26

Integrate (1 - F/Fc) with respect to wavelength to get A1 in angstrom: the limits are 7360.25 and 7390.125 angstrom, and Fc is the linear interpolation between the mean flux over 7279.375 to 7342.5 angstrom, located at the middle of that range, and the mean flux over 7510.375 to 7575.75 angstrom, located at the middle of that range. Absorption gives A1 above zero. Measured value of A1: 1.4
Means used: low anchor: 1.2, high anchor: 1.25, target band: 1.16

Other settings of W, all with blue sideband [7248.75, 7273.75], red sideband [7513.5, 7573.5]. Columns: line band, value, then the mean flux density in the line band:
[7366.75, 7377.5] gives -0.55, 1.23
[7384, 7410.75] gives 0.12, 1.18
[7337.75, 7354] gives 0.18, 1.14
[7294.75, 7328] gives -2.40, 1.22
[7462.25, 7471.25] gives -0.31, 1.26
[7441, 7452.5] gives 0.40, 1.16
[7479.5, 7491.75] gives 0.35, 1.19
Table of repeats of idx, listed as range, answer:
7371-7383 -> 1.2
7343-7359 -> 1.11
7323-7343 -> 1.21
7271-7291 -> 1.14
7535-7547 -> 1.3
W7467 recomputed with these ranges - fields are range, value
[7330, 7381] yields 1.17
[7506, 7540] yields 1.22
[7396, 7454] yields 1.19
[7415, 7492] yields 1.21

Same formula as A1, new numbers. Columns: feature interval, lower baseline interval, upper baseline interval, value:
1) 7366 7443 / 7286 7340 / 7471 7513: 1.9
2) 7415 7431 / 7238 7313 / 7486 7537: 0.5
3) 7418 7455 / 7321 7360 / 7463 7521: 0.4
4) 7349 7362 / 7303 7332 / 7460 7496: 1.2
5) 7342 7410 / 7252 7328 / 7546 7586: 2.1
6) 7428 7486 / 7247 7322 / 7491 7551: 0.6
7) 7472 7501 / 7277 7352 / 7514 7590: 0.1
